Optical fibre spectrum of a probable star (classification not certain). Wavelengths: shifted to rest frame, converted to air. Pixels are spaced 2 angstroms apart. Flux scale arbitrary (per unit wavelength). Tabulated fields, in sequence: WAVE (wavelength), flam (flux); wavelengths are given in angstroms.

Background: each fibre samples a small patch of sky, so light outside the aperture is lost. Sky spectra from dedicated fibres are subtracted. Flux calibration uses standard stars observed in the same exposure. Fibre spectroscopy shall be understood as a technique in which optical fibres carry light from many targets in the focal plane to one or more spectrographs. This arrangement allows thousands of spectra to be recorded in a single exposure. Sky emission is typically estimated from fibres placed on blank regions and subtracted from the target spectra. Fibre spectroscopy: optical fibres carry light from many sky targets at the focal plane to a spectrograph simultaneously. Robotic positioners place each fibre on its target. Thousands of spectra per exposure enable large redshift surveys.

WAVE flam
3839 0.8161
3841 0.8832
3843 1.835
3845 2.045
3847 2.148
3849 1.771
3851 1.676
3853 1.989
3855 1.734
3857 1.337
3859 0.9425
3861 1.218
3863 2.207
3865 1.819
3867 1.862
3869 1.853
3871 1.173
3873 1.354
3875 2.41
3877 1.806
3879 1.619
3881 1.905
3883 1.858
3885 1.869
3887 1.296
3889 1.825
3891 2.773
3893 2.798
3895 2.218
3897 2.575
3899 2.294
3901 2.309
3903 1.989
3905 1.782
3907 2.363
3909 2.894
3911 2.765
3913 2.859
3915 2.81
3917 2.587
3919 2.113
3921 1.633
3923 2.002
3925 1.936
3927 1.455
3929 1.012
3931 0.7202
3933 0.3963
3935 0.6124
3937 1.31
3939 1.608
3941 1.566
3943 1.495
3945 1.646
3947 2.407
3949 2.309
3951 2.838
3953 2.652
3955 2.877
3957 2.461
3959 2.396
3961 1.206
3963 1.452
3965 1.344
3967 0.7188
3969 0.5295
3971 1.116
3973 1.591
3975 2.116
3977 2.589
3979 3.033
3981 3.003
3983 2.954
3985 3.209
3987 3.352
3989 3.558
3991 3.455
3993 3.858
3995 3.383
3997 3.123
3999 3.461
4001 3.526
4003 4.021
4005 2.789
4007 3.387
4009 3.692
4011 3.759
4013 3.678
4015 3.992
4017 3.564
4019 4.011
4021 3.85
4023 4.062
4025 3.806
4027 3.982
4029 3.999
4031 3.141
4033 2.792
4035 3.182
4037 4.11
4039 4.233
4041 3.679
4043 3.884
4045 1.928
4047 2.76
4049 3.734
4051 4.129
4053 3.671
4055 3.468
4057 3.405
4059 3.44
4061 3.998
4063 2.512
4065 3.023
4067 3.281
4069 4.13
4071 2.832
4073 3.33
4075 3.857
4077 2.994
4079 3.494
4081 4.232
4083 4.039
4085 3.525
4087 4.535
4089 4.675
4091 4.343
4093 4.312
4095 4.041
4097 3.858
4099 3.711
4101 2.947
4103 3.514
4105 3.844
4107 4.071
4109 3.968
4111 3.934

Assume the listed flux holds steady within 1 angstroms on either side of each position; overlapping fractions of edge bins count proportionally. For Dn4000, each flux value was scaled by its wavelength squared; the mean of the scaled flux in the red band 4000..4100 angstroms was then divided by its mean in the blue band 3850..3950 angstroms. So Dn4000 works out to 2.12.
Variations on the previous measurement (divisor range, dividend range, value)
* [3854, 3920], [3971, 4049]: 1.75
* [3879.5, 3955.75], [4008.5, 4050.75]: 1.91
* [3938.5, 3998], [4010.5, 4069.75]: 1.58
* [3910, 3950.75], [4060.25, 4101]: 2.25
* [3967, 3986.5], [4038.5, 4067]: 1.61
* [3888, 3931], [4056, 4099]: 1.83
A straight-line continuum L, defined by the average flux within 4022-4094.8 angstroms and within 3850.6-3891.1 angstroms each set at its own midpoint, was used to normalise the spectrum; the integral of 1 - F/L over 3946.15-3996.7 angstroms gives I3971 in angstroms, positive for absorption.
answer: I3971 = 6.13 angstroms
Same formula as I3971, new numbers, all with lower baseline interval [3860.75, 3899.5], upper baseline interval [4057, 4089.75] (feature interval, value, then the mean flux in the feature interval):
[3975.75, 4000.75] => -3.2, 3.25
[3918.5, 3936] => 7.8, 1.3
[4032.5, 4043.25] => -1.2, 3.67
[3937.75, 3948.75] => 3.2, 1.77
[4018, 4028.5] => -2.6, 3.94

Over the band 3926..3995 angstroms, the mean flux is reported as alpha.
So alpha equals 2.04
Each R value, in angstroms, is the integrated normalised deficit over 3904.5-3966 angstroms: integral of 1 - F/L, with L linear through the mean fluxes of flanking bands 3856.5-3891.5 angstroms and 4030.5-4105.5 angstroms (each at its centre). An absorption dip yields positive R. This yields 9.84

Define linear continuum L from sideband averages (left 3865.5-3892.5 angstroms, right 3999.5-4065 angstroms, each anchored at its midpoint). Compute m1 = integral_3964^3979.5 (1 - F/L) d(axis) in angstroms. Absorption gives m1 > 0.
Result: 7.0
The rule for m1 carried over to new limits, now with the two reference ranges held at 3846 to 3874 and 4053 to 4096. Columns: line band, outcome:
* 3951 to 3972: 6.95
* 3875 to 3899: -2.05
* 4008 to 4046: -4.96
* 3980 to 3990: -1.33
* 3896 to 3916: -3.59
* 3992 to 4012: -3.35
